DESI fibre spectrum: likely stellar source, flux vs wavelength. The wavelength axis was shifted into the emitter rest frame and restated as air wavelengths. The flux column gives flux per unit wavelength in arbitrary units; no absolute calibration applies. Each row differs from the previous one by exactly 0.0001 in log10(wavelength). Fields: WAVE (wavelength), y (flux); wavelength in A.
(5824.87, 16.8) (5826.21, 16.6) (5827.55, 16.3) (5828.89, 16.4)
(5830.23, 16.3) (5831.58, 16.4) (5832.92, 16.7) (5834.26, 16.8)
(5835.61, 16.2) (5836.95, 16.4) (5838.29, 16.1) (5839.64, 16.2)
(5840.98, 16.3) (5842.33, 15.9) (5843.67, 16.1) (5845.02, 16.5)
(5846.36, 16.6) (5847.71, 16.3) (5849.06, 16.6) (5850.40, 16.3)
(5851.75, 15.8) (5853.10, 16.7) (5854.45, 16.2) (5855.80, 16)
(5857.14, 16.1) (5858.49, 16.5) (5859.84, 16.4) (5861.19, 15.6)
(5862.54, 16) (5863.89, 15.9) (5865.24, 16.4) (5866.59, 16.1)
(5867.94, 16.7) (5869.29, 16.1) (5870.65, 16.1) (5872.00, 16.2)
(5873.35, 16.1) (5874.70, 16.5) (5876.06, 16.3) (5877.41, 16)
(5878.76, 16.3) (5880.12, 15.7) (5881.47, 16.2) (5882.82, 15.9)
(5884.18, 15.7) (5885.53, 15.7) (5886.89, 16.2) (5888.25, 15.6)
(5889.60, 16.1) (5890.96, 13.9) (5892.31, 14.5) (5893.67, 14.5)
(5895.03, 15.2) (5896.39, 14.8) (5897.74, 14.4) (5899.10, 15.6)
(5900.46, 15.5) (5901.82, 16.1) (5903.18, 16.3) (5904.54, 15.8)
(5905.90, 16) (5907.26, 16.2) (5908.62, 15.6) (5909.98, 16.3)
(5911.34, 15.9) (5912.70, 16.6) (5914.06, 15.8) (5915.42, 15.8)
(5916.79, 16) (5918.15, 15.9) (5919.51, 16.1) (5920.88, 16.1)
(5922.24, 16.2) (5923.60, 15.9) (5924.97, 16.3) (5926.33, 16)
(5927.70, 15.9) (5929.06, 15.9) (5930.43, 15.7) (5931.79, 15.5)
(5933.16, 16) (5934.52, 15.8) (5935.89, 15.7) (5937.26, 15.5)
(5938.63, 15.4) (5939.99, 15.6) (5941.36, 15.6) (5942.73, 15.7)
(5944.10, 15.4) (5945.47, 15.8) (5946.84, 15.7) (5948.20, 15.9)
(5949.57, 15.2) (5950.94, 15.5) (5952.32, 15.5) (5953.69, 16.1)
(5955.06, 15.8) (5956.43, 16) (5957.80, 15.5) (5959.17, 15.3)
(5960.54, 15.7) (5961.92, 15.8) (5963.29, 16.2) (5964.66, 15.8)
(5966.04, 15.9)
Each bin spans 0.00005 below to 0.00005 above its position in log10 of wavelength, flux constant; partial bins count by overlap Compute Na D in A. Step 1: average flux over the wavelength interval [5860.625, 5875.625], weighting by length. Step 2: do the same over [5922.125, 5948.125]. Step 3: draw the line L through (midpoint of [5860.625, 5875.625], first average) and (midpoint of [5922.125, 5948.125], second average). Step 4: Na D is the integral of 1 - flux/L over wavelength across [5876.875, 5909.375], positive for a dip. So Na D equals 0.9 A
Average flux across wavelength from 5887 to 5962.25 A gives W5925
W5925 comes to 15.7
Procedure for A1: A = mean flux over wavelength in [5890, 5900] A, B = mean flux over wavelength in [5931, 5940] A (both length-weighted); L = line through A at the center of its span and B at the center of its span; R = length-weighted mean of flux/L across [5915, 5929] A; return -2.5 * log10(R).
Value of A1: -0.05 mag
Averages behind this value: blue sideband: 14.8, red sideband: 15.7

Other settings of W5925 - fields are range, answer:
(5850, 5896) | 15.9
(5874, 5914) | 15.7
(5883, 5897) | 15.2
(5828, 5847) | 16.4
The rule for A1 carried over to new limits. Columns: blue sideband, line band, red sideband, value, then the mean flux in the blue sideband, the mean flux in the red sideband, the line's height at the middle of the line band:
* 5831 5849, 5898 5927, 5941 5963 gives 0.00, 16.4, 15.7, 15.9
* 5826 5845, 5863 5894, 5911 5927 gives 0.02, 16.3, 16.1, 16.2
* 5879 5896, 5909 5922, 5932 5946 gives -0.03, 15.4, 15.6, 15.5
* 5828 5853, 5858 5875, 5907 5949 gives 0.00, 16.3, 15.9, 16.2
